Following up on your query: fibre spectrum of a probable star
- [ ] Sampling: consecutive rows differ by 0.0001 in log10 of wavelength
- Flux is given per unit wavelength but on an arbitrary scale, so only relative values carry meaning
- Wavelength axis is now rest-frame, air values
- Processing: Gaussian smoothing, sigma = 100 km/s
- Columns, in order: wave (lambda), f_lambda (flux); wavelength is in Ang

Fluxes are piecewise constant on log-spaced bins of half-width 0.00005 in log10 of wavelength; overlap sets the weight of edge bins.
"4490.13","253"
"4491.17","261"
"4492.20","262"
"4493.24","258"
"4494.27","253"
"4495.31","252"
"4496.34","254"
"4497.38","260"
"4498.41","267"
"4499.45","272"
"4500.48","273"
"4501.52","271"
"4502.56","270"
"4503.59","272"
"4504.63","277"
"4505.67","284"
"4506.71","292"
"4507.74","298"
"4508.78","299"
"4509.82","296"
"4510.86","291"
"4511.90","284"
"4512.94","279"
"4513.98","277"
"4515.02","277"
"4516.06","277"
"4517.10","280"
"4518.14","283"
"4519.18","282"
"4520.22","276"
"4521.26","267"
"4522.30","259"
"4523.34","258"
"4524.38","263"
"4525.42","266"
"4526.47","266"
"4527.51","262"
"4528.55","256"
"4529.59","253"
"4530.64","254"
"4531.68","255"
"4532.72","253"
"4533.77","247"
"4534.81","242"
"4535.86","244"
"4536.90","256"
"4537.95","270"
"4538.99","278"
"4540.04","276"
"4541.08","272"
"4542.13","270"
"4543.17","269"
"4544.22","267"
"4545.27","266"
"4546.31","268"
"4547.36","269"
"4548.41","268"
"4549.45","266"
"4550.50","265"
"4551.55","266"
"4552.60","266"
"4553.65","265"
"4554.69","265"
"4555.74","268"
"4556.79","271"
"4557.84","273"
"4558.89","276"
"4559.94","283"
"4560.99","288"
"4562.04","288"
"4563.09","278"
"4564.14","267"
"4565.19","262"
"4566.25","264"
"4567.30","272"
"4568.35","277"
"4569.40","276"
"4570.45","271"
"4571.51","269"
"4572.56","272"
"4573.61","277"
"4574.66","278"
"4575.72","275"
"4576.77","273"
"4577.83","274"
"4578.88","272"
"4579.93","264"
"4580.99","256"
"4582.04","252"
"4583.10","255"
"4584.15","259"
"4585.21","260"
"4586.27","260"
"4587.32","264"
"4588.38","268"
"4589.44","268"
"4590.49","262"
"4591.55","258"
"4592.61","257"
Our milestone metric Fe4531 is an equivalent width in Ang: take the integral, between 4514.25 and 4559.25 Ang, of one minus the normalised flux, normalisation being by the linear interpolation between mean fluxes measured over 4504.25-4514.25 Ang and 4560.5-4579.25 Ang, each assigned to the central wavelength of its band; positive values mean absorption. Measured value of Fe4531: 2.5 Ang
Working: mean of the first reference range 288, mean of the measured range 266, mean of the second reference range 274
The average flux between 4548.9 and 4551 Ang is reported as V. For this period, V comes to 266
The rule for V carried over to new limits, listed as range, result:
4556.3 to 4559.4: 273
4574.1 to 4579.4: 274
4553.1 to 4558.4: 269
